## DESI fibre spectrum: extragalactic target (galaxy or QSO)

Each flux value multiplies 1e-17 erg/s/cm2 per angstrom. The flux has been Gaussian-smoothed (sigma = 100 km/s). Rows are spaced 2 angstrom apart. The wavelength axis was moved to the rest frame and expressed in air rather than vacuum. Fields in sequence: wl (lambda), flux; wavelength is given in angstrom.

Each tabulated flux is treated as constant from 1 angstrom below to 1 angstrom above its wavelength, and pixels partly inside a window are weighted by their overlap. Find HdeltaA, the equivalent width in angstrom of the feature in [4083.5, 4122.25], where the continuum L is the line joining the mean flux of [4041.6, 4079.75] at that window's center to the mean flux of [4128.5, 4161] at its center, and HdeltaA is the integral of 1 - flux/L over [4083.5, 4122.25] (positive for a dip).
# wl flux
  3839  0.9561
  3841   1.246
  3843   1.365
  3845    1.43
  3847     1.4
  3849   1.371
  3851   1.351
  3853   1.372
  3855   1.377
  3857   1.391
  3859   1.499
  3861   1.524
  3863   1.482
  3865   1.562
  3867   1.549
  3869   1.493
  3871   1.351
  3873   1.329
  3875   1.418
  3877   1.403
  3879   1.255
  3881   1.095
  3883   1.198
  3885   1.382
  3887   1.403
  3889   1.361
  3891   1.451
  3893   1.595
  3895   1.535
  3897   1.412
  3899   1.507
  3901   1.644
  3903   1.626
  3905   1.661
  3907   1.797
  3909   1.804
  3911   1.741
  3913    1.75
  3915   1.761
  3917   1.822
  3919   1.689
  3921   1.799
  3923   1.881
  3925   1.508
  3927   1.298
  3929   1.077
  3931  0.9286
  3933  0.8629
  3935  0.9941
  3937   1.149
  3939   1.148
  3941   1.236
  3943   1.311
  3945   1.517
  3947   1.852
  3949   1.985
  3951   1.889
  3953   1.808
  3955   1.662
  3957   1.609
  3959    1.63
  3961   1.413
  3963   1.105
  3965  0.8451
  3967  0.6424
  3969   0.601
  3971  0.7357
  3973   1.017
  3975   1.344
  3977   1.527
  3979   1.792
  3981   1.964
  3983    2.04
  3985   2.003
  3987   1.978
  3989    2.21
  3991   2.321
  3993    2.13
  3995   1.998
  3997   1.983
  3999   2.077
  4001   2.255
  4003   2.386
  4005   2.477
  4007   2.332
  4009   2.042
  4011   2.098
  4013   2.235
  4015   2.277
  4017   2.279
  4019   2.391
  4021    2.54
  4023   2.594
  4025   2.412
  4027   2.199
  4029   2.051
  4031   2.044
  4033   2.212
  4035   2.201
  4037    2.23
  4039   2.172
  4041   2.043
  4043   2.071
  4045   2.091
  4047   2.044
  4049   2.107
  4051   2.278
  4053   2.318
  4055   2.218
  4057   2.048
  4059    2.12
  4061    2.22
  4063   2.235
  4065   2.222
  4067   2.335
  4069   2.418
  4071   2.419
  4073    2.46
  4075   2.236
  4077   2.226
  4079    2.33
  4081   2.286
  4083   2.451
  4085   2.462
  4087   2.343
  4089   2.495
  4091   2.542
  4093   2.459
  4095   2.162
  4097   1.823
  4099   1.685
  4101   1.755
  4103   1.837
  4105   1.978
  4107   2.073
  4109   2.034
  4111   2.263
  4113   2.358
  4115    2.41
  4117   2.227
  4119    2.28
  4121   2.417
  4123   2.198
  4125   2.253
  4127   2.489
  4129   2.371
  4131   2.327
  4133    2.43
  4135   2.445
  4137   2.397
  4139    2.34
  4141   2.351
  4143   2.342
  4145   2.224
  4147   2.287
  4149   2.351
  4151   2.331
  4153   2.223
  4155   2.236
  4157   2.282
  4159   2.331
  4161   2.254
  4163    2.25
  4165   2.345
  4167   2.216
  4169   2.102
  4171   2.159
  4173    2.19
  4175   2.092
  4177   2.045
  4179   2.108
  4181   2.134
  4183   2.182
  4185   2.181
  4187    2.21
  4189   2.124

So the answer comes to 1.4 angstrom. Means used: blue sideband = 2.23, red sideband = 2.33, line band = 2.19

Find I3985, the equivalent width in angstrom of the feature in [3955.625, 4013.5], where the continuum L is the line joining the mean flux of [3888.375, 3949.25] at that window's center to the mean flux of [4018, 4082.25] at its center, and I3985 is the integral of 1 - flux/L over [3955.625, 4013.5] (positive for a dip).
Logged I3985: 4.4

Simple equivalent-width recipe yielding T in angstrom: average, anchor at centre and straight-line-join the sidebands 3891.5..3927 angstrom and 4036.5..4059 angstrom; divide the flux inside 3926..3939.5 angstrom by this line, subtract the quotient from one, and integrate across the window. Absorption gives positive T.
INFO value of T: 5.3 angstrom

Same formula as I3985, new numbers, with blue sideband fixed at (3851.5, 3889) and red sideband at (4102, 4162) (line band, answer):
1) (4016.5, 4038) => -4.1 angstrom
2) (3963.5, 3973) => 5.3 angstrom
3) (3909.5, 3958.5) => 2.7 angstrom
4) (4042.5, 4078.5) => -3.4 angstrom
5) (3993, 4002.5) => -1.4 angstrom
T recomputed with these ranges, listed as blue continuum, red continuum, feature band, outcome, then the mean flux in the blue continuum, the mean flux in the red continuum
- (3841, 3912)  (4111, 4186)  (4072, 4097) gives -3.2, 1.46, 2.27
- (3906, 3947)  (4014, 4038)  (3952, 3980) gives 8.1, 1.46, 2.29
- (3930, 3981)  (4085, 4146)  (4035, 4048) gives -2.1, 1.32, 2.25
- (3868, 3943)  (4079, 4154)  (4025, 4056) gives -3.1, 1.44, 2.26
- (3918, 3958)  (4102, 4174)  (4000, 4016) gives -4.8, 1.46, 2.27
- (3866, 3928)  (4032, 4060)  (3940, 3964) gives 2.4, 1.53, 2.15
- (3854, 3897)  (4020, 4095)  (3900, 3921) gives -2.1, 1.41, 2.27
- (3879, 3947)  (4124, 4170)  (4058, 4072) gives -1.9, 1.46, 2.31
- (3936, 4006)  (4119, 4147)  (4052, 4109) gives -2.7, 1.65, 2.35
